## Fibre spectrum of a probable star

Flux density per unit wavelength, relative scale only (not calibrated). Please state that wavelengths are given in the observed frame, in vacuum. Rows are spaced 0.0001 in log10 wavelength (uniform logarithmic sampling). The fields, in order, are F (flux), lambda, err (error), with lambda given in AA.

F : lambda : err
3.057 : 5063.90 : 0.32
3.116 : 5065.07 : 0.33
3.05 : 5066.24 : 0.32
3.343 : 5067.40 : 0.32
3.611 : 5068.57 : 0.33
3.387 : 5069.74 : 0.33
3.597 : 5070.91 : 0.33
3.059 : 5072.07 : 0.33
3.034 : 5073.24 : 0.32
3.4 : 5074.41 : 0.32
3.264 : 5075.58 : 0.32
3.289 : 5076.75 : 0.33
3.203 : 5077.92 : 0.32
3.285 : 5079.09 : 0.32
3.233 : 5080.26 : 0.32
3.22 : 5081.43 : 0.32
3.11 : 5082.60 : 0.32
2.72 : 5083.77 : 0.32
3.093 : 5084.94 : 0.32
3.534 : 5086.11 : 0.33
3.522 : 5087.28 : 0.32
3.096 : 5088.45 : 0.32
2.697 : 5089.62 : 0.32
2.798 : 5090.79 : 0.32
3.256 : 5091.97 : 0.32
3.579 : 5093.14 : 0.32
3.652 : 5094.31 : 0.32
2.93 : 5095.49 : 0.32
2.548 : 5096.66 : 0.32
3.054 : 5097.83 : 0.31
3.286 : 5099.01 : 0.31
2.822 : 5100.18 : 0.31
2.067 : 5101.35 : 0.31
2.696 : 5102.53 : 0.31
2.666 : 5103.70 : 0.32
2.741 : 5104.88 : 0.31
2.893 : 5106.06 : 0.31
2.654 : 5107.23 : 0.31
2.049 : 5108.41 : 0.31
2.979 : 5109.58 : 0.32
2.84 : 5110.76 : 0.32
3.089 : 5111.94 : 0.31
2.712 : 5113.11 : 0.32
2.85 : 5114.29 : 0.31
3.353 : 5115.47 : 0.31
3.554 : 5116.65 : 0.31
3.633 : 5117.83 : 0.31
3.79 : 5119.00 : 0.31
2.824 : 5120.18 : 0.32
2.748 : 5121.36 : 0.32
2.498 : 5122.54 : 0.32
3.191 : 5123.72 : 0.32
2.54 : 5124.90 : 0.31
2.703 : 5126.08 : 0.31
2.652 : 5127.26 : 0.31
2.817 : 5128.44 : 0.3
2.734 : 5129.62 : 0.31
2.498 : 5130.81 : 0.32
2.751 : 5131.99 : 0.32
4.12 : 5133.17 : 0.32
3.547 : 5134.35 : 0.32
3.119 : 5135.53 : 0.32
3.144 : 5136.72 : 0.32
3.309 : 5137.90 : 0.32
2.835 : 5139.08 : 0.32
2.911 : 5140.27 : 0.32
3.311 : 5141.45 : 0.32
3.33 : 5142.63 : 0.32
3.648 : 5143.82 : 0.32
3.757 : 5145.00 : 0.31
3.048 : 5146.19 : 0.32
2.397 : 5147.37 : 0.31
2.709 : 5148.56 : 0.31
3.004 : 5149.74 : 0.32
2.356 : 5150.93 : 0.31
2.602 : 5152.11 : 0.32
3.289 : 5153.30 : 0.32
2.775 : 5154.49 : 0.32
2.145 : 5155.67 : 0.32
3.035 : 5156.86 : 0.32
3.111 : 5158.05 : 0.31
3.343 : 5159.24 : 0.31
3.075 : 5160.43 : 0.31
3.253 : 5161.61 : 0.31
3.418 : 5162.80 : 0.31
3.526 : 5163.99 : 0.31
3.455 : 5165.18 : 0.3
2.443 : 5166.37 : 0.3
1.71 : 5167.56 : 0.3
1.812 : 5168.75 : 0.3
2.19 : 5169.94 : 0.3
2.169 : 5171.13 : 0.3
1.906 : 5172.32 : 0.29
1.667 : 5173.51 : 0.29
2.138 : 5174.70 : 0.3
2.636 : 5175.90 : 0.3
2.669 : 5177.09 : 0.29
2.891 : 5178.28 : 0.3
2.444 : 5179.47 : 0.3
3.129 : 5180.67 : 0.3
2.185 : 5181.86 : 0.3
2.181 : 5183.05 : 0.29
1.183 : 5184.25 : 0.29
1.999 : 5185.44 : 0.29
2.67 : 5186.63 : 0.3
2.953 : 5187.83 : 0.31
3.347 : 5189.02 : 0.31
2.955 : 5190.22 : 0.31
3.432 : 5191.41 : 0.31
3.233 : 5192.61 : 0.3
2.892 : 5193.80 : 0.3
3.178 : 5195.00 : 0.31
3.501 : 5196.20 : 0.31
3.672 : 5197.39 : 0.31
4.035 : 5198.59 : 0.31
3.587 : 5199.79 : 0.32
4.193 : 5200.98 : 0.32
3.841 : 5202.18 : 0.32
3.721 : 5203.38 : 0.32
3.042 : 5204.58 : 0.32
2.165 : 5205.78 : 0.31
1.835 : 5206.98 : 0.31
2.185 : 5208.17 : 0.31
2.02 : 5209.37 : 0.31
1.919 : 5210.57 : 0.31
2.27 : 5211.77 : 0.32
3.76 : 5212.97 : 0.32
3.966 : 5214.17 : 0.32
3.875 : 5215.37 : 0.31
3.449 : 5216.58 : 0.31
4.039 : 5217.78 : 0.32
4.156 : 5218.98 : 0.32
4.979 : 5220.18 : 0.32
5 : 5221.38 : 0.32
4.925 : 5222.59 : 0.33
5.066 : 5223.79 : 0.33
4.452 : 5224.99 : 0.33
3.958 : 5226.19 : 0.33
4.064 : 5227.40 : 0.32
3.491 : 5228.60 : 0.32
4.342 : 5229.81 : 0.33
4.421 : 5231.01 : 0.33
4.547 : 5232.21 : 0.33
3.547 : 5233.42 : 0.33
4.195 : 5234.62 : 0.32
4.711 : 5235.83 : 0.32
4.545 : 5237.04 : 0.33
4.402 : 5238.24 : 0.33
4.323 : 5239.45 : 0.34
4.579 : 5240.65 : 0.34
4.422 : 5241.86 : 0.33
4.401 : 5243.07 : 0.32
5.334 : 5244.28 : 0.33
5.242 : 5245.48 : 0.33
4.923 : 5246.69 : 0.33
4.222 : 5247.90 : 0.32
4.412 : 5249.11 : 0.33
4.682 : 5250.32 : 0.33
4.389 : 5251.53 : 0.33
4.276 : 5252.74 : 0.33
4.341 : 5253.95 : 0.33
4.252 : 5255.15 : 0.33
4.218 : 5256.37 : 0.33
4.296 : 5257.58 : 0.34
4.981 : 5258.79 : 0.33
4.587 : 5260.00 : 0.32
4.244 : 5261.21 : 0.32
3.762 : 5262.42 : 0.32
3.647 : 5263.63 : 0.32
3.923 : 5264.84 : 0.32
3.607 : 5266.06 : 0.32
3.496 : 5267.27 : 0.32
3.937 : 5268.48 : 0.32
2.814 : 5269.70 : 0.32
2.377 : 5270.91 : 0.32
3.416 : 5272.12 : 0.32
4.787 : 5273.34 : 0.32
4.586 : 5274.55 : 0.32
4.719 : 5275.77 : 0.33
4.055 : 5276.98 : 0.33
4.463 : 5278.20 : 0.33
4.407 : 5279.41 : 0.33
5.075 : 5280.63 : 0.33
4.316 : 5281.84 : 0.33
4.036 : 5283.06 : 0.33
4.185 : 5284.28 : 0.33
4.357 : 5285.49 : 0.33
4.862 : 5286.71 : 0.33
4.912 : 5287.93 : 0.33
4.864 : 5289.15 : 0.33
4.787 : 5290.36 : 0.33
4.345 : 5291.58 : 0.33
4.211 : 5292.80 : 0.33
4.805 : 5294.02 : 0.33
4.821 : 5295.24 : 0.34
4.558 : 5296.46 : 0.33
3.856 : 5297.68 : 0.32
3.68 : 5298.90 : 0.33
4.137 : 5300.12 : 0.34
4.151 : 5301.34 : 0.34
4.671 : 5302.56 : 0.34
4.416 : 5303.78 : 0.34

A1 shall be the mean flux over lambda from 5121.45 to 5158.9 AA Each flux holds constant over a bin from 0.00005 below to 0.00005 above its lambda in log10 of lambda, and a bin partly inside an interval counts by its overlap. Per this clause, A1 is 2.96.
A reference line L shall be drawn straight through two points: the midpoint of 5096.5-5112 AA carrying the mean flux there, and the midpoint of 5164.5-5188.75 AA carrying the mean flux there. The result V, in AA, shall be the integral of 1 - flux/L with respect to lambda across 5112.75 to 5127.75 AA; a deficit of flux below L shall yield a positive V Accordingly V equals -2.0 AA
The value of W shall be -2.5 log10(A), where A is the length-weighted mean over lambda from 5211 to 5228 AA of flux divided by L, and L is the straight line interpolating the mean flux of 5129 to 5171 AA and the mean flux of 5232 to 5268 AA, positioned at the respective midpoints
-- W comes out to -0.05 mag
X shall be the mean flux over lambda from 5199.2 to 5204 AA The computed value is 3.83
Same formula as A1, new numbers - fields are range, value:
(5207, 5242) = 3.95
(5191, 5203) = 3.56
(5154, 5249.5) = 3.39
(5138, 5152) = 3.02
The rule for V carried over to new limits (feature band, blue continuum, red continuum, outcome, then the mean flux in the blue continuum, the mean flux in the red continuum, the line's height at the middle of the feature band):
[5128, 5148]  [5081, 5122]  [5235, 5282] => 1.0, 3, 4.29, 3.3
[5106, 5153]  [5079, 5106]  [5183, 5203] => 1.1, 3.02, 3.14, 3.06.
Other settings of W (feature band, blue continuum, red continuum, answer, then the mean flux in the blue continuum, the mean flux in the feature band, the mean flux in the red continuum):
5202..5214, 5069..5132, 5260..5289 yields 0.35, 3.01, 2.68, 4.11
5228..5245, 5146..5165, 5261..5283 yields -0.19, 2.95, 4.38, 3.98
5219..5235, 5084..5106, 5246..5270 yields -0.11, 2.99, 4.38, 4.17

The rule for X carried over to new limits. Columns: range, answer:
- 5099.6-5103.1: 2.53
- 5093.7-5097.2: 3.05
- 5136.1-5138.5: 3.22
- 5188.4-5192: 3.25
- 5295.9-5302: 4.08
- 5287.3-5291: 4.85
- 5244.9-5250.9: 4.69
